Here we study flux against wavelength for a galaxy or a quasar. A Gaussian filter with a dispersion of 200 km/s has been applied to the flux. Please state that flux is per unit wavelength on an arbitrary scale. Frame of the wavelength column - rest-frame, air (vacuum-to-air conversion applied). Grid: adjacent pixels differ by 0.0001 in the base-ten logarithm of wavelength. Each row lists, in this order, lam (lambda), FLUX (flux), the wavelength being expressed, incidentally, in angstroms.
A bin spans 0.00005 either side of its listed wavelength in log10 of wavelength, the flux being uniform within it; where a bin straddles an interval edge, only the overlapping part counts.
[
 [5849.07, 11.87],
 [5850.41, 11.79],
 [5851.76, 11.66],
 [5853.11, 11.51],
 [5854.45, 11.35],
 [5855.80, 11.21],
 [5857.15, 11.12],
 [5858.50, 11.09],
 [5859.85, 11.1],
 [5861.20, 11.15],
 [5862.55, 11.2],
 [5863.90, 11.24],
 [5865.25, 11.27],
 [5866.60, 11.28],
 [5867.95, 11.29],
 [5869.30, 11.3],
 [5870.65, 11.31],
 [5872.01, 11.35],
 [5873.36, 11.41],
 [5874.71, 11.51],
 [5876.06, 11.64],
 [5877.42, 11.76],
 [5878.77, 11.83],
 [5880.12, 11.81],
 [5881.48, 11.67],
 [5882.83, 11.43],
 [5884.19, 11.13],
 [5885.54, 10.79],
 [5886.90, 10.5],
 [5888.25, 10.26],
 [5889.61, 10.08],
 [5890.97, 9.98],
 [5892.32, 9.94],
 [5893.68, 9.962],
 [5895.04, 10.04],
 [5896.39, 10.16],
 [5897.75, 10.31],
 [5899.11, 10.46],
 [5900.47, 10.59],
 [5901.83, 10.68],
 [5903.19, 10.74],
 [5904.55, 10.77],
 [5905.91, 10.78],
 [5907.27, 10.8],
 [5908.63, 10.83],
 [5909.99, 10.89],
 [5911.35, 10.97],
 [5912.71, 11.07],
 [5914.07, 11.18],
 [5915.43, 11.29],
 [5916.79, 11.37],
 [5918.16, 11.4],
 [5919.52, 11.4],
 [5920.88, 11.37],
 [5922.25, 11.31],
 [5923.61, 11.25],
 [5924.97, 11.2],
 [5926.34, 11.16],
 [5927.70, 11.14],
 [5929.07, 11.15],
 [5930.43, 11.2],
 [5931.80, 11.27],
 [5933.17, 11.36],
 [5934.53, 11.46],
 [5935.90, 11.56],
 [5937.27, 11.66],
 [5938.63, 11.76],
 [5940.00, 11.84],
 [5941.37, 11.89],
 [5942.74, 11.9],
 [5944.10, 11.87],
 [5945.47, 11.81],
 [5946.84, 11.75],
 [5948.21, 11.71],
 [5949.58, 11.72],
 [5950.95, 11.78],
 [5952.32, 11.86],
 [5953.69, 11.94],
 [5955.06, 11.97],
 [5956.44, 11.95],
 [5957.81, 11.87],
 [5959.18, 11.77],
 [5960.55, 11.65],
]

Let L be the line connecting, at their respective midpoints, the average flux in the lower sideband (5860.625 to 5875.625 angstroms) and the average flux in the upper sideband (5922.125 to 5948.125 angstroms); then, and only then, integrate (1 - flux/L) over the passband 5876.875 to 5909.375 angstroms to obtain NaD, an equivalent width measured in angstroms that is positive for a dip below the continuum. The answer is 1.9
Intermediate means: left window 11.3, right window 11.5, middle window 10.7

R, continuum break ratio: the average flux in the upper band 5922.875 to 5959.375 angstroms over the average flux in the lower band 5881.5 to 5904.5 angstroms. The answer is 1.11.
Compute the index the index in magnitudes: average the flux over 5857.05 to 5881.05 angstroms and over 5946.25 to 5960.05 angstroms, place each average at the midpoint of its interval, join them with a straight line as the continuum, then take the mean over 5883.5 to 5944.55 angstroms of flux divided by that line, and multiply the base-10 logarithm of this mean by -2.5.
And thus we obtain 0.061 mag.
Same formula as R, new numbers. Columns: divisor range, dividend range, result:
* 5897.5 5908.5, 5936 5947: 1.11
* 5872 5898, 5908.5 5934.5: 1.03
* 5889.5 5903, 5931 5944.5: 1.14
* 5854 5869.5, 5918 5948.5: 1.03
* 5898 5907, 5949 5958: 1.11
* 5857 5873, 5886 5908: 0.92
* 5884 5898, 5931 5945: 1.14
